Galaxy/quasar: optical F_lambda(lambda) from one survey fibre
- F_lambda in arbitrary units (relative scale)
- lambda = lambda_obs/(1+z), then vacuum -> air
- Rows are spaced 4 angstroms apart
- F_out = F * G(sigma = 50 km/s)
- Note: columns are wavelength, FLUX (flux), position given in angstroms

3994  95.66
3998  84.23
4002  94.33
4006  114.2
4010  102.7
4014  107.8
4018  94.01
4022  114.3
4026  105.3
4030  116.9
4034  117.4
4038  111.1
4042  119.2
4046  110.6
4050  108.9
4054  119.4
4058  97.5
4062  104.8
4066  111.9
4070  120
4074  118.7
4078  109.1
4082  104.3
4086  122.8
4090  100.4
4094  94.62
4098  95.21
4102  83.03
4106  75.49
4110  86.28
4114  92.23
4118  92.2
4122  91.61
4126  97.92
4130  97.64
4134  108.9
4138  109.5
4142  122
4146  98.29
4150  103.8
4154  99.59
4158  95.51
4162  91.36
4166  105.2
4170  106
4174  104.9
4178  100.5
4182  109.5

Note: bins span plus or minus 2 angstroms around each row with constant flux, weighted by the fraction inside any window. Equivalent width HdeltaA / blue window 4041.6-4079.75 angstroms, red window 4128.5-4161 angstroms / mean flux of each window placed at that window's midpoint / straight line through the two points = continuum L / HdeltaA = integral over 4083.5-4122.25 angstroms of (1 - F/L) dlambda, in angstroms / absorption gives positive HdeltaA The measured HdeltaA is 5.2 angstroms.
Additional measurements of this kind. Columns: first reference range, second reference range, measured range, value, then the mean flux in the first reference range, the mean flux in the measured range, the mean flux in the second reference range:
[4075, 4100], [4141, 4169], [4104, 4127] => 3.3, 105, 88.9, 102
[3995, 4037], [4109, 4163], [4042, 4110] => -1.6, 105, 105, 99.4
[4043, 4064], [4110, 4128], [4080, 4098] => -0.8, 109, 104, 92.7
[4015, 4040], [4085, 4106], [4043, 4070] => -1.6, 110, 110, 95.8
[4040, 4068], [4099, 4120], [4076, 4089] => -1.8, 110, 111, 86.3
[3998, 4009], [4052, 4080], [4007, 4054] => -2.2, 100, 110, 112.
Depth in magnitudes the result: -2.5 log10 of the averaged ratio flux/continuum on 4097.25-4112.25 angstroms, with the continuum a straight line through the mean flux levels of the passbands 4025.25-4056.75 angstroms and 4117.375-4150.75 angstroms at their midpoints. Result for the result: 0.25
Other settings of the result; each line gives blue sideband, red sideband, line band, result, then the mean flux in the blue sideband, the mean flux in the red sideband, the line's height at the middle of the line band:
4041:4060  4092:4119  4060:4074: -0.094 mag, 111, 88.3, 104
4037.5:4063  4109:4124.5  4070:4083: -0.099 mag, 110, 91.1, 103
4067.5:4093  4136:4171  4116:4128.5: 0.140 mag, 112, 103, 107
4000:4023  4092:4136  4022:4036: -0.113 mag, 104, 92.3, 102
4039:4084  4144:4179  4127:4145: -0.051 mag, 111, 101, 103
